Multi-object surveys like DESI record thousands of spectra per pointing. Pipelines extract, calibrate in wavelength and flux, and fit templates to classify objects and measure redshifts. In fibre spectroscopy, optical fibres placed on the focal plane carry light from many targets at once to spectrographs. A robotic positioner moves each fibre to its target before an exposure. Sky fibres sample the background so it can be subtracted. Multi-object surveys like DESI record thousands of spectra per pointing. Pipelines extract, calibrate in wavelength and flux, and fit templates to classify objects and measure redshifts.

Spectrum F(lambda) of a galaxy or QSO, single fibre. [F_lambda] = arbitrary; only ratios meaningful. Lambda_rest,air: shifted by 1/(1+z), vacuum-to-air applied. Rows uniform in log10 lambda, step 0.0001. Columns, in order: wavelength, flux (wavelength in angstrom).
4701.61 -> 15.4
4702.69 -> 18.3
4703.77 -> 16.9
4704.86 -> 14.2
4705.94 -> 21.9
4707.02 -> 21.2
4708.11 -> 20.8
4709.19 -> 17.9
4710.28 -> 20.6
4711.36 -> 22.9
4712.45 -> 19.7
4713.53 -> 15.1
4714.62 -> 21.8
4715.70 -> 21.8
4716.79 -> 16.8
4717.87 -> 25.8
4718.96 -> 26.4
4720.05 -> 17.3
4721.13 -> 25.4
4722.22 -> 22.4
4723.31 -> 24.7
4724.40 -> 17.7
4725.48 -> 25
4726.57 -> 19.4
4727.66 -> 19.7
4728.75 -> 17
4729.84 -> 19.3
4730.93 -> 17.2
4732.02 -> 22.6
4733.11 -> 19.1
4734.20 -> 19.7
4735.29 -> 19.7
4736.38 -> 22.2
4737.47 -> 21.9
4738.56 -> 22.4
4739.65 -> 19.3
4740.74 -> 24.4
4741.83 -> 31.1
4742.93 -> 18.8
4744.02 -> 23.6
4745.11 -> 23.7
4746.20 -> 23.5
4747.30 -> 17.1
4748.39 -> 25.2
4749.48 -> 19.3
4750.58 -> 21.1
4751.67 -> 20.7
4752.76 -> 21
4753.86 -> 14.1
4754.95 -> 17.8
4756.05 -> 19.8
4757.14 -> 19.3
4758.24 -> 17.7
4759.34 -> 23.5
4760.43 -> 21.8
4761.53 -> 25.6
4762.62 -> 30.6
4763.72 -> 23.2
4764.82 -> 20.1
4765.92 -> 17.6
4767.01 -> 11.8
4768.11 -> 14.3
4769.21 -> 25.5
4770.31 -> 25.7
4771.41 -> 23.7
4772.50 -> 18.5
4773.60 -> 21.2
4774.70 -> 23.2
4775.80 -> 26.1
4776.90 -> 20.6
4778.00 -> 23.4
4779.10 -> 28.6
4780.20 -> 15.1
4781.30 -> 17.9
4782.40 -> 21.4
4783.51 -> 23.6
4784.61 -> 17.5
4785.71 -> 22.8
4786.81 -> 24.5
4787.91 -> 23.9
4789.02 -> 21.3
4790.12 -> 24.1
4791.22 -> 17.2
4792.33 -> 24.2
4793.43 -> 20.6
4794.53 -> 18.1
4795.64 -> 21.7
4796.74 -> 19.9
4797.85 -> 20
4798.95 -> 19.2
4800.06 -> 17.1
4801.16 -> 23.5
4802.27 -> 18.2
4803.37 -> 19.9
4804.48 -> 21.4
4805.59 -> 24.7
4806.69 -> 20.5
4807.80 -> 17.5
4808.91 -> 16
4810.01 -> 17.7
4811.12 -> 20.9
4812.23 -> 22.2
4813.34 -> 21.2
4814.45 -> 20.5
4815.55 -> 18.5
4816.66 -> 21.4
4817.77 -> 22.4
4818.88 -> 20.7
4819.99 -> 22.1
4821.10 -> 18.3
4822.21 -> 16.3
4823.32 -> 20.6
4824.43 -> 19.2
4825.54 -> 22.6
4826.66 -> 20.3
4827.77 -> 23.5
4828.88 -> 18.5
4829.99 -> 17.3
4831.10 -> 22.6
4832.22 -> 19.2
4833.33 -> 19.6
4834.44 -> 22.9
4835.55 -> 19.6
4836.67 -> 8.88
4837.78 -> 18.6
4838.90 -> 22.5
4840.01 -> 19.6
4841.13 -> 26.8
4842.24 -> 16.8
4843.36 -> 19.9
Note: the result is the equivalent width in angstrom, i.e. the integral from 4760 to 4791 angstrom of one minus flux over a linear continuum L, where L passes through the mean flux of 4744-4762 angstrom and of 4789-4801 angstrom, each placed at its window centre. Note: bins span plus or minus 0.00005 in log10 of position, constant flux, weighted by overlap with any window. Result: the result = -1.97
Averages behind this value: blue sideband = 20.8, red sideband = 20.4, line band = 21.9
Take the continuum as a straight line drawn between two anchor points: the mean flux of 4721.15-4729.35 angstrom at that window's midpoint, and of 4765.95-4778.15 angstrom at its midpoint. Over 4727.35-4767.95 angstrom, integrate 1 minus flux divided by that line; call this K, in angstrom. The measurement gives 0.5 angstrom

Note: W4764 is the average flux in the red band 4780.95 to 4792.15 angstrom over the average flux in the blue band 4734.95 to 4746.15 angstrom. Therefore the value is 0.95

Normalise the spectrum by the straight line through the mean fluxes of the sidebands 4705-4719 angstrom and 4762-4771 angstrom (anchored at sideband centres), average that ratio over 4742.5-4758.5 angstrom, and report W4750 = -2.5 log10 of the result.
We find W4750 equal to 0.04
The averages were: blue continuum 20.6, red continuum 21.2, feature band 20.2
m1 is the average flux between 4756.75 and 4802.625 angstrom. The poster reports 21.3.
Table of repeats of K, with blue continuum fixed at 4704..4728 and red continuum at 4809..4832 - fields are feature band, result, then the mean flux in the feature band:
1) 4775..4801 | -1.13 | 21.3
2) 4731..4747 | -1.07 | 22.1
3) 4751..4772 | -0.18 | 20.7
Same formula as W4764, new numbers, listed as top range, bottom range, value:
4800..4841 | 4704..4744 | 0.96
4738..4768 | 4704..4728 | 1.02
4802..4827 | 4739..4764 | 0.92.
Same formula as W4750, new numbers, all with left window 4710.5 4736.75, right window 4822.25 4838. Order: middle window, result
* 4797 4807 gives -0.04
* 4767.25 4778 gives -0.09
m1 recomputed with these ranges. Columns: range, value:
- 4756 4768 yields 20.8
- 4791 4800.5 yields 19.9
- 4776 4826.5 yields 20.7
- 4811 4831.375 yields 20.4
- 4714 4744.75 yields 21.5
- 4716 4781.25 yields 21.3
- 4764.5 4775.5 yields 20.3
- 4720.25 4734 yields 20.7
